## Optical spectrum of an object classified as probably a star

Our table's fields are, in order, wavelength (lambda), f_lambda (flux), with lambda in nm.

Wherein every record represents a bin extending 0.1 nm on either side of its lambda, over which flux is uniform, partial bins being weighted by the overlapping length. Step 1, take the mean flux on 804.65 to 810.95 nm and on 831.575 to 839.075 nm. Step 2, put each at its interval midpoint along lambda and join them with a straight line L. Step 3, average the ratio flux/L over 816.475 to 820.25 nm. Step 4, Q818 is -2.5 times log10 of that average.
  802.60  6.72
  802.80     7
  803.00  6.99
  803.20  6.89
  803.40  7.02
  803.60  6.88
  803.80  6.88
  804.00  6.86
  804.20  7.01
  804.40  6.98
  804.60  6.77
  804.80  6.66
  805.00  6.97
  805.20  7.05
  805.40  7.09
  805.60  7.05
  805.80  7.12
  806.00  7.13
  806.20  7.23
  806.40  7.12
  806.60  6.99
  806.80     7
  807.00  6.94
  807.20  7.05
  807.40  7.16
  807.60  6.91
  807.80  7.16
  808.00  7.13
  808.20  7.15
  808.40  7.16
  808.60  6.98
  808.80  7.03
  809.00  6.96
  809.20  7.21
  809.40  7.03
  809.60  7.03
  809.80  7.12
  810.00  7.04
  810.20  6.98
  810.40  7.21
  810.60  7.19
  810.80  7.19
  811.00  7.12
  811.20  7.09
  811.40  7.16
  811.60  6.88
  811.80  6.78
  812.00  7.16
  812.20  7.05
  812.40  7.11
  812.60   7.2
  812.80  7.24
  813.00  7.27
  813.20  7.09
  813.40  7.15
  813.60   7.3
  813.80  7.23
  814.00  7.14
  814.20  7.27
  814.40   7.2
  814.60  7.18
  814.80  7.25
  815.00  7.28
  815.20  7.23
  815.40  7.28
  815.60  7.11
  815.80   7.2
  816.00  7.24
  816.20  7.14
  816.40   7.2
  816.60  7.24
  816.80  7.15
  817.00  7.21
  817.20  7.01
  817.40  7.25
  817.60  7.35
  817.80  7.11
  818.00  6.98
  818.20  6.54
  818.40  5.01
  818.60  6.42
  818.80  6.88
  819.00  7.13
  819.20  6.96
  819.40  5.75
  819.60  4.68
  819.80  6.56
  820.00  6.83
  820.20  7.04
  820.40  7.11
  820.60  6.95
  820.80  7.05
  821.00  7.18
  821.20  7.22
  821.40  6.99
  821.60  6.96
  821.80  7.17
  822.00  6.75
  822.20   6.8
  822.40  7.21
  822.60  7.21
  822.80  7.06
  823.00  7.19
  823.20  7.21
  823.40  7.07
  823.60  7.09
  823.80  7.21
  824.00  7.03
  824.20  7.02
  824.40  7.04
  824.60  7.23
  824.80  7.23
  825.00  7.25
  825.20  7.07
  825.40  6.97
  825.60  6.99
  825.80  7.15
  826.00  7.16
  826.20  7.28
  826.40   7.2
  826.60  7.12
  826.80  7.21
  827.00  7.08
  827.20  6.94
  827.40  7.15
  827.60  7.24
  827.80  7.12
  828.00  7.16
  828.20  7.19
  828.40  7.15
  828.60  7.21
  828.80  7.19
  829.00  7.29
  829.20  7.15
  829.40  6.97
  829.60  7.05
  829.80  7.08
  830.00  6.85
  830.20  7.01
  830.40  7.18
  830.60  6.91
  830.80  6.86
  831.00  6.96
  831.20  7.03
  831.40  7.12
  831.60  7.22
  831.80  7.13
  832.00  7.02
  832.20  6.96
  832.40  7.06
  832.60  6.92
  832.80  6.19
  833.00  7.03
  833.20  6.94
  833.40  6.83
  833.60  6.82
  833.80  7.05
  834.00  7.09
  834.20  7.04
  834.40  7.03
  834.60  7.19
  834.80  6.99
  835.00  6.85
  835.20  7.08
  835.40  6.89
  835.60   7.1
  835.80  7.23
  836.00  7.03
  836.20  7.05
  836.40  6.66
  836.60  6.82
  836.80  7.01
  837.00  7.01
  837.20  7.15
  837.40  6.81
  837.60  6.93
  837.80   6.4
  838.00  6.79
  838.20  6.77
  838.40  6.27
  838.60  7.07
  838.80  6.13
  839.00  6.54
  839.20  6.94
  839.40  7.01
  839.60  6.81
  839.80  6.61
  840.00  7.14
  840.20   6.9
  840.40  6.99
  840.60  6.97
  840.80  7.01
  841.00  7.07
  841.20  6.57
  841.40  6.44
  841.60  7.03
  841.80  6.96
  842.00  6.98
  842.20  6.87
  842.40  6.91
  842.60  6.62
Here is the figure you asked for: 0.049 mag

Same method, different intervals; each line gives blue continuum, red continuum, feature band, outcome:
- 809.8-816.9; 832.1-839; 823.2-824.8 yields -0.01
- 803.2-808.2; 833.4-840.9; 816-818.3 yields -0.02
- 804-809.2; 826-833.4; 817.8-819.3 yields 0.07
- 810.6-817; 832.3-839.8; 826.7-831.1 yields -0.02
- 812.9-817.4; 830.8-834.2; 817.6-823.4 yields 0.05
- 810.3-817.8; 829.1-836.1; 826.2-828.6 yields -0.02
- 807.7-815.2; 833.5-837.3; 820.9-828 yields -0.01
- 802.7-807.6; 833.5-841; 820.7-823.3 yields -0.02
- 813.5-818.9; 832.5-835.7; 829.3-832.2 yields -0.01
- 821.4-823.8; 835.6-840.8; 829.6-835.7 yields -0.01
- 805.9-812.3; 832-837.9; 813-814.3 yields -0.02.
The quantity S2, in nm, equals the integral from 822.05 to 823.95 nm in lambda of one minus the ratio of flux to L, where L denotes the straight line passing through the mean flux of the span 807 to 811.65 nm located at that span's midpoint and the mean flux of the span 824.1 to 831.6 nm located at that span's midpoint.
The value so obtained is 0.00 nm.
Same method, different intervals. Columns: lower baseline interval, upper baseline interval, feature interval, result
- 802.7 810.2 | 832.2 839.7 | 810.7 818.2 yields -0.19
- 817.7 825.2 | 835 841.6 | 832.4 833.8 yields 0.01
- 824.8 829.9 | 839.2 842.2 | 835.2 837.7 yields 0.00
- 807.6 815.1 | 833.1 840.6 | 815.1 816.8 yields -0.03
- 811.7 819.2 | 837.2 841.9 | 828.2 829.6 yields -0.05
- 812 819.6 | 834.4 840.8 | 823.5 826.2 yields -0.06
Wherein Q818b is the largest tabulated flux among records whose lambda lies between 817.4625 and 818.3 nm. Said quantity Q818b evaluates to 7.35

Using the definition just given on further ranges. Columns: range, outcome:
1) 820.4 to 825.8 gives 7.25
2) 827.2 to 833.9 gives 7.29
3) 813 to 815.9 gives 7.3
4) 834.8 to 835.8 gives 7.23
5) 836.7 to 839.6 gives 7.15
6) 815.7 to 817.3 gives 7.24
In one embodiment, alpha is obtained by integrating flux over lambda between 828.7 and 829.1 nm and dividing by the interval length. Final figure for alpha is 7.24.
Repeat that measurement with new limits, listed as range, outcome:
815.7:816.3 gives 7.19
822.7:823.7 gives 7.12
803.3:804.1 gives 6.91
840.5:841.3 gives 6.91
